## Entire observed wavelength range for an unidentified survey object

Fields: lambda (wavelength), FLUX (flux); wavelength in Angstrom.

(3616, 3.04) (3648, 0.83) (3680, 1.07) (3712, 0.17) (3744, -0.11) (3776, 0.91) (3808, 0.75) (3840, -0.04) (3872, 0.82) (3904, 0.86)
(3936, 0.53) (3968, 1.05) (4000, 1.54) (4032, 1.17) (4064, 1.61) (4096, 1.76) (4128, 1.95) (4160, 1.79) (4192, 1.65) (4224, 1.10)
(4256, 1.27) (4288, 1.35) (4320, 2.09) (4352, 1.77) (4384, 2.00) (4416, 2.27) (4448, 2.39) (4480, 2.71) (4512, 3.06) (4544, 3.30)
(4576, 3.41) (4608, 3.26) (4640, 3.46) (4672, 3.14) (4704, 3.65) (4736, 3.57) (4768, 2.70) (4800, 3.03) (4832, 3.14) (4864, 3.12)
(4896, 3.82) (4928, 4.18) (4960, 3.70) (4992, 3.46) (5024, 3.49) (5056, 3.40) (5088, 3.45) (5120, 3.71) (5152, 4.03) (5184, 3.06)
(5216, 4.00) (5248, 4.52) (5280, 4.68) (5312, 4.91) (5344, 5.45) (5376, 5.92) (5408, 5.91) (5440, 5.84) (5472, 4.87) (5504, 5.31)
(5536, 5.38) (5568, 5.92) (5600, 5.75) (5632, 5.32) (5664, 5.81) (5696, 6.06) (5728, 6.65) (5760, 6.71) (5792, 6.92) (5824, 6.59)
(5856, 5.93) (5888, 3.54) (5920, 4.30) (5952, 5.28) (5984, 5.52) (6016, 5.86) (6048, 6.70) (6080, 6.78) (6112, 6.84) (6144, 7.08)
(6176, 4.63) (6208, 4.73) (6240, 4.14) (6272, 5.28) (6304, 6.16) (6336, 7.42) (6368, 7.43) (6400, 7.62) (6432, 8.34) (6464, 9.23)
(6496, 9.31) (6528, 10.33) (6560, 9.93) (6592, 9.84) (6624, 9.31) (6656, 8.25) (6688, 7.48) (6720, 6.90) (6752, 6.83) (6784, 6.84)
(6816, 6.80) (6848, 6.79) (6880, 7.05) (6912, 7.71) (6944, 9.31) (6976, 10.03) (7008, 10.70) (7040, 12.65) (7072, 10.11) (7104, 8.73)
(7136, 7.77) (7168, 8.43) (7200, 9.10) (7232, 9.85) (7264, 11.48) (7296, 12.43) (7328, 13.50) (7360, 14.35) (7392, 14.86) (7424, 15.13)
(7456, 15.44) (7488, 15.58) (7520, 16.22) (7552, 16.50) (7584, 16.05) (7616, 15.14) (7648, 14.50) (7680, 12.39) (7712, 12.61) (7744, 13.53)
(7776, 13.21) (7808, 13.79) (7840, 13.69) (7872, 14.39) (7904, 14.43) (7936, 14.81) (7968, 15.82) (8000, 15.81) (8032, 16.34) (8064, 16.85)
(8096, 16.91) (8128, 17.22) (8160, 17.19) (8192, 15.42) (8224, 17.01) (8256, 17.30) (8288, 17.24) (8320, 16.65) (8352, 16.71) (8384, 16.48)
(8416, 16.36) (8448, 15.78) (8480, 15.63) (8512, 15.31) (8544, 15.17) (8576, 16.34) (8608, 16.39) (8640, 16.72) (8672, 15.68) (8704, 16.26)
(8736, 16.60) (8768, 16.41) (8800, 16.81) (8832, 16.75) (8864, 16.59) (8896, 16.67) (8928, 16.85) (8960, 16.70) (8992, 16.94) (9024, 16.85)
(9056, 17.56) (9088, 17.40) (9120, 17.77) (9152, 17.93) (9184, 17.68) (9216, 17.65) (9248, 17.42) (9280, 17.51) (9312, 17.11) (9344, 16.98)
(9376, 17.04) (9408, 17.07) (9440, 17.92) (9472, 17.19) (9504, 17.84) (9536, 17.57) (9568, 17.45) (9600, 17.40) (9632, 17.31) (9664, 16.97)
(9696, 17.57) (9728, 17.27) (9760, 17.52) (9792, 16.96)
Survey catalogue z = 0.000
